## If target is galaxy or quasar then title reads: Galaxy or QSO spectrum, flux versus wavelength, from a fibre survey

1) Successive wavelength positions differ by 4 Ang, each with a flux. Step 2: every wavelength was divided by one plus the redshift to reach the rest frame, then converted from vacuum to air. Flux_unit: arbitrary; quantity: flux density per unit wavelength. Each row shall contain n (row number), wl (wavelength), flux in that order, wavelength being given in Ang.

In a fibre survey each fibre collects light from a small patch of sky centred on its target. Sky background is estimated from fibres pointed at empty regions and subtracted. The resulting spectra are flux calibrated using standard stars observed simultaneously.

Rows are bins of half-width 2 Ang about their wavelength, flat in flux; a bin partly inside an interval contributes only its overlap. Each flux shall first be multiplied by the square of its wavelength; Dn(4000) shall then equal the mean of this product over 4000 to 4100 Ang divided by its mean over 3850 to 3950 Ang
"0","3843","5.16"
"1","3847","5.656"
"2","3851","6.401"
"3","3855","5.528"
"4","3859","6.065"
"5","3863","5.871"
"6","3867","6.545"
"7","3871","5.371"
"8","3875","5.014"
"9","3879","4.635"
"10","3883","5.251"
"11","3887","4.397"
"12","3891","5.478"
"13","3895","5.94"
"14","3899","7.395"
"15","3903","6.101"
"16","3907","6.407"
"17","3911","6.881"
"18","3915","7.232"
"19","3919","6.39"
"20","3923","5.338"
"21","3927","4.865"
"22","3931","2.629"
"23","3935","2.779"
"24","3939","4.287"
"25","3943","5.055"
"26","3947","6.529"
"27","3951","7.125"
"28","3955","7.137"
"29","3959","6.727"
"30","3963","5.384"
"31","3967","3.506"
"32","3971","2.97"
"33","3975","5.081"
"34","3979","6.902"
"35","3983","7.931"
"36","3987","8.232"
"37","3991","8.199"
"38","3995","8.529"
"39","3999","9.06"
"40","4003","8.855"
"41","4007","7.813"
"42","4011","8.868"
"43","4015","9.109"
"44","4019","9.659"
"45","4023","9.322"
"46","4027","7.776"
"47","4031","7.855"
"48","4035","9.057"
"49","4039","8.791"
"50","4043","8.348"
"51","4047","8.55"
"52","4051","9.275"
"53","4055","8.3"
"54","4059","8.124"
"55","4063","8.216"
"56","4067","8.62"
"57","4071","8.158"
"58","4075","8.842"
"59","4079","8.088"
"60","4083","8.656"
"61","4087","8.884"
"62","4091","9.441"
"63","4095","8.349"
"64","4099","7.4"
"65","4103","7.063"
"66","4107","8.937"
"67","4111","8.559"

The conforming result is 1.67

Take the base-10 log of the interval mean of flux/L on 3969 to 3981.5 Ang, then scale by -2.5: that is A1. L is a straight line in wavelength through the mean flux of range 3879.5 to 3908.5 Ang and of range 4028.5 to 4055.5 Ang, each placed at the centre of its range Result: 0.40 mag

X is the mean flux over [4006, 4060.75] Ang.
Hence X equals 8.65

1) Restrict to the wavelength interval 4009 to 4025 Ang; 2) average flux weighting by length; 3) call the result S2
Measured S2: 9.24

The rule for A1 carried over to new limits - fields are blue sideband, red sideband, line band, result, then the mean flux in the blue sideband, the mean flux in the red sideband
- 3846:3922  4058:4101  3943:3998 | 0.09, 5.92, 8.44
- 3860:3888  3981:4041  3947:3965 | 0.11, 5.36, 8.6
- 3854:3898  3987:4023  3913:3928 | 0.10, 5.51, 8.76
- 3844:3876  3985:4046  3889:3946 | 0.23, 5.81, 8.63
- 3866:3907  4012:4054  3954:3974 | 0.39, 5.63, 8.77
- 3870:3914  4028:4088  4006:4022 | -0.15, 5.76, 8.5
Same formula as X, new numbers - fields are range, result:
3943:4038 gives 7.43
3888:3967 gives 5.7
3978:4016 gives 8.37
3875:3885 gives 4.96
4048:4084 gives 8.47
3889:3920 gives 6.48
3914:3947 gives 4.85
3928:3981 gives 5.08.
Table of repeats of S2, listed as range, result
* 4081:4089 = 8.77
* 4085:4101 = 8.52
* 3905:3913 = 6.64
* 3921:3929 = 5.1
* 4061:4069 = 8.42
